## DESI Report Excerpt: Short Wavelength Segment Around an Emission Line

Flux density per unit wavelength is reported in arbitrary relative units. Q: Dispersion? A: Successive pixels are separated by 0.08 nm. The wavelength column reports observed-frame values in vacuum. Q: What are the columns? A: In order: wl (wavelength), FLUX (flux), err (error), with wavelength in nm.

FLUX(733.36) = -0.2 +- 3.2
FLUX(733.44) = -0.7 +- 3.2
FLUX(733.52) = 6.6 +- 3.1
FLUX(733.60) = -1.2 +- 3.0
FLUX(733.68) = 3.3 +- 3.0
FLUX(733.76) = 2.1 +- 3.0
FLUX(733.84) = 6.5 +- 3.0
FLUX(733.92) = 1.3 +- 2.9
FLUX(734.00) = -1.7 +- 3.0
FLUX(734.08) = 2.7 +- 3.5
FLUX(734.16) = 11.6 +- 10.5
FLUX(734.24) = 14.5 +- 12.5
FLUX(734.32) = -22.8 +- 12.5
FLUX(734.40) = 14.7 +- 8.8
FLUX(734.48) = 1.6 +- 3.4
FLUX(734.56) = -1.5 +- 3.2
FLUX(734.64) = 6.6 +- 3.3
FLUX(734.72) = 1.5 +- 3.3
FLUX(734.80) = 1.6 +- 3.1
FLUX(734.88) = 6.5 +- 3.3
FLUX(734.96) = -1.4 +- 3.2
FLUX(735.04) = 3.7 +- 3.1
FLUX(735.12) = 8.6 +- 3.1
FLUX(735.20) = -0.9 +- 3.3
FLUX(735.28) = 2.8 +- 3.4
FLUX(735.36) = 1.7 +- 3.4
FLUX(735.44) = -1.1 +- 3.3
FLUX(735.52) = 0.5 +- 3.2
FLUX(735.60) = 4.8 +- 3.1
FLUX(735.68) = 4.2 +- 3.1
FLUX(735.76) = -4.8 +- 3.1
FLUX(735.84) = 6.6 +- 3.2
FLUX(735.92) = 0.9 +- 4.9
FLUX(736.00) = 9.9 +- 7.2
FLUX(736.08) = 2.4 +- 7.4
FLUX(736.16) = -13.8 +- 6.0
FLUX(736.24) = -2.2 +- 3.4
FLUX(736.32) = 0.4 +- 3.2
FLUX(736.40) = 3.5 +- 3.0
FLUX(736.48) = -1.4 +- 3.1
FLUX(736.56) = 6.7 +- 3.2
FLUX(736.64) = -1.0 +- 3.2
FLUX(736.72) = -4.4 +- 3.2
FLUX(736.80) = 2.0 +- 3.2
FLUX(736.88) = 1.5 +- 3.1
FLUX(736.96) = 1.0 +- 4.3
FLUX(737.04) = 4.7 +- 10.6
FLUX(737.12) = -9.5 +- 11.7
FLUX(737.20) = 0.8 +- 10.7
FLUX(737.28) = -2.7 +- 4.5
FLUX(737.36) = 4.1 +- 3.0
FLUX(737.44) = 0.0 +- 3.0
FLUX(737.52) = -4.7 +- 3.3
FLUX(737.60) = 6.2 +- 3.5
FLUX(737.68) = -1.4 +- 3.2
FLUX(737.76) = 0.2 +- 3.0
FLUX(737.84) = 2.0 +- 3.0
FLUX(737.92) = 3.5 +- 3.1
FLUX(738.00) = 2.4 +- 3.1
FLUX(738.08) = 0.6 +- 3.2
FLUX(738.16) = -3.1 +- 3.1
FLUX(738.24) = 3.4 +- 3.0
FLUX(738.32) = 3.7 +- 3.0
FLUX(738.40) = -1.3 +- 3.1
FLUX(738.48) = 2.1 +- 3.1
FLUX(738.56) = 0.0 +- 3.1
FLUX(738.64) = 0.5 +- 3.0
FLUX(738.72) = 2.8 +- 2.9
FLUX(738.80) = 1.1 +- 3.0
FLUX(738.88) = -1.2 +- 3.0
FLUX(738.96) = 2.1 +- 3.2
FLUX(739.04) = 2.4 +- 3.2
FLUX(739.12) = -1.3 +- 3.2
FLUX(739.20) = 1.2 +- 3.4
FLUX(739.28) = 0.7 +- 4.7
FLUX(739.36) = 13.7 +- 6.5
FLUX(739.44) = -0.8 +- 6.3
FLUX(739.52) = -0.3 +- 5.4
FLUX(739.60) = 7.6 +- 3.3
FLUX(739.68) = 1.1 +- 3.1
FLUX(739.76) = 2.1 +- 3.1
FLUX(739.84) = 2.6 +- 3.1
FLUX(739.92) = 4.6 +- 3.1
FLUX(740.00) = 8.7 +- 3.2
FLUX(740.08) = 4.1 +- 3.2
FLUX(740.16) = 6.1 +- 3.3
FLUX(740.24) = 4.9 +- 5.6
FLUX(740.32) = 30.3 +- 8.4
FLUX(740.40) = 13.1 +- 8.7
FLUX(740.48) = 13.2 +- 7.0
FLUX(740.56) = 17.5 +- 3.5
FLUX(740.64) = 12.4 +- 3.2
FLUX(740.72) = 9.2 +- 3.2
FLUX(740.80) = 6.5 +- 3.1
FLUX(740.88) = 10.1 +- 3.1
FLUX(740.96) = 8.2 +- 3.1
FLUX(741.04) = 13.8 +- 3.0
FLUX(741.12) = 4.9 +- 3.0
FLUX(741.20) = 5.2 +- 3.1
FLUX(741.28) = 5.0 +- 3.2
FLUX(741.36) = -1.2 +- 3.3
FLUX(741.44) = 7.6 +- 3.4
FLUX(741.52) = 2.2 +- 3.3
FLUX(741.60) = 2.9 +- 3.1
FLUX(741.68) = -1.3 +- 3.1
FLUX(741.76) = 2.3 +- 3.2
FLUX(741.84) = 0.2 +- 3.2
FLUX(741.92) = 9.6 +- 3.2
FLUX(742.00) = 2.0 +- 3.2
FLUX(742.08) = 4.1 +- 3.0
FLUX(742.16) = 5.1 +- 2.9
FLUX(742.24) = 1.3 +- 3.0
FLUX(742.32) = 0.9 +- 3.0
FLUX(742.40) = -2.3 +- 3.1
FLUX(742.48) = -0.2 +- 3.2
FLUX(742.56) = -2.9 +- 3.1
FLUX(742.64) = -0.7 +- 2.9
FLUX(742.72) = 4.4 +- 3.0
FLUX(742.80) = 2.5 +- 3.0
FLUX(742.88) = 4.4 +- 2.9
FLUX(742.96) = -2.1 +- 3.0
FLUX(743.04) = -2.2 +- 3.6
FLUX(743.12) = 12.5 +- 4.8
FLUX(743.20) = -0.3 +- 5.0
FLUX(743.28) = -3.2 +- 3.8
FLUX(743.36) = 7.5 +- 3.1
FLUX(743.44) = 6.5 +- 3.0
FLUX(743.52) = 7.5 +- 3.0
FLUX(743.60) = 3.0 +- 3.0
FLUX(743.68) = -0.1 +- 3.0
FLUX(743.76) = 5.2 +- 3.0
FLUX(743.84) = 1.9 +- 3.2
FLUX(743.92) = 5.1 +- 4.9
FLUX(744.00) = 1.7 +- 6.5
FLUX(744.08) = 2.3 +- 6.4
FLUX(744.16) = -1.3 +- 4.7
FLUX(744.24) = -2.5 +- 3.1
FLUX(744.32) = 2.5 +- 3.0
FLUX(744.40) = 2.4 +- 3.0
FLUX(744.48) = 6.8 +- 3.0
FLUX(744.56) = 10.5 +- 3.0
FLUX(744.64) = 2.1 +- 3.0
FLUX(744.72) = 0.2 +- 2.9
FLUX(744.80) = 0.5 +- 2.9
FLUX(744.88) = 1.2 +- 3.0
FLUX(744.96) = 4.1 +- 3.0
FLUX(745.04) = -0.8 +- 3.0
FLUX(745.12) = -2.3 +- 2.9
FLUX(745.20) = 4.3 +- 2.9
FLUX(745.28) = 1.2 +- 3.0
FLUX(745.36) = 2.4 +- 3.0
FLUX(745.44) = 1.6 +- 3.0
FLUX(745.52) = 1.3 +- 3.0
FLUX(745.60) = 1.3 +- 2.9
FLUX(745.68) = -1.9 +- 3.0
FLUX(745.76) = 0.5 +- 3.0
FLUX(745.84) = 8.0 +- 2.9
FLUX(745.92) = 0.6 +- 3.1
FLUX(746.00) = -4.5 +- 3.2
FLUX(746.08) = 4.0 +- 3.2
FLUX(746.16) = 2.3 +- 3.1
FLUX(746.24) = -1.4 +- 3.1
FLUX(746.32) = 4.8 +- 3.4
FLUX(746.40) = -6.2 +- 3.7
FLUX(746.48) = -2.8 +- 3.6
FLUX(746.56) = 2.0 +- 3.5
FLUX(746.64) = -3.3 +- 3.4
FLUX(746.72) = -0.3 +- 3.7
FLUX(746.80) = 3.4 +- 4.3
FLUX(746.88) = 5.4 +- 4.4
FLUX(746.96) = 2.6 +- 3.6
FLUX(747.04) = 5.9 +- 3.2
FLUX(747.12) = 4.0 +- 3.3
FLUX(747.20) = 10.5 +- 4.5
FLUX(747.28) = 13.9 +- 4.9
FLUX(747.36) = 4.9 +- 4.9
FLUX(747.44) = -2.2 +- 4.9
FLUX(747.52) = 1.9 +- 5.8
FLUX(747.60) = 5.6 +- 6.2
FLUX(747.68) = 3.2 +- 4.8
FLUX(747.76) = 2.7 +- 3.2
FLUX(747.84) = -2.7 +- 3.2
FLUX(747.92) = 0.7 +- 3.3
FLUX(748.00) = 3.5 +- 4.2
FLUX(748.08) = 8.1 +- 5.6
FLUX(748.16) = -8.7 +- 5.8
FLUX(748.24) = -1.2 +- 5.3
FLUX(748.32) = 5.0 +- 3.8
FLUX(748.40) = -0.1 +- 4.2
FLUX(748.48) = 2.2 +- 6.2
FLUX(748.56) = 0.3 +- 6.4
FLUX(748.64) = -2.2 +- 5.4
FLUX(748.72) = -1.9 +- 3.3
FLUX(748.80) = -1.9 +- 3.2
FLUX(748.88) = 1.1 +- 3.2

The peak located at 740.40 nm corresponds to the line [O II] 3727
